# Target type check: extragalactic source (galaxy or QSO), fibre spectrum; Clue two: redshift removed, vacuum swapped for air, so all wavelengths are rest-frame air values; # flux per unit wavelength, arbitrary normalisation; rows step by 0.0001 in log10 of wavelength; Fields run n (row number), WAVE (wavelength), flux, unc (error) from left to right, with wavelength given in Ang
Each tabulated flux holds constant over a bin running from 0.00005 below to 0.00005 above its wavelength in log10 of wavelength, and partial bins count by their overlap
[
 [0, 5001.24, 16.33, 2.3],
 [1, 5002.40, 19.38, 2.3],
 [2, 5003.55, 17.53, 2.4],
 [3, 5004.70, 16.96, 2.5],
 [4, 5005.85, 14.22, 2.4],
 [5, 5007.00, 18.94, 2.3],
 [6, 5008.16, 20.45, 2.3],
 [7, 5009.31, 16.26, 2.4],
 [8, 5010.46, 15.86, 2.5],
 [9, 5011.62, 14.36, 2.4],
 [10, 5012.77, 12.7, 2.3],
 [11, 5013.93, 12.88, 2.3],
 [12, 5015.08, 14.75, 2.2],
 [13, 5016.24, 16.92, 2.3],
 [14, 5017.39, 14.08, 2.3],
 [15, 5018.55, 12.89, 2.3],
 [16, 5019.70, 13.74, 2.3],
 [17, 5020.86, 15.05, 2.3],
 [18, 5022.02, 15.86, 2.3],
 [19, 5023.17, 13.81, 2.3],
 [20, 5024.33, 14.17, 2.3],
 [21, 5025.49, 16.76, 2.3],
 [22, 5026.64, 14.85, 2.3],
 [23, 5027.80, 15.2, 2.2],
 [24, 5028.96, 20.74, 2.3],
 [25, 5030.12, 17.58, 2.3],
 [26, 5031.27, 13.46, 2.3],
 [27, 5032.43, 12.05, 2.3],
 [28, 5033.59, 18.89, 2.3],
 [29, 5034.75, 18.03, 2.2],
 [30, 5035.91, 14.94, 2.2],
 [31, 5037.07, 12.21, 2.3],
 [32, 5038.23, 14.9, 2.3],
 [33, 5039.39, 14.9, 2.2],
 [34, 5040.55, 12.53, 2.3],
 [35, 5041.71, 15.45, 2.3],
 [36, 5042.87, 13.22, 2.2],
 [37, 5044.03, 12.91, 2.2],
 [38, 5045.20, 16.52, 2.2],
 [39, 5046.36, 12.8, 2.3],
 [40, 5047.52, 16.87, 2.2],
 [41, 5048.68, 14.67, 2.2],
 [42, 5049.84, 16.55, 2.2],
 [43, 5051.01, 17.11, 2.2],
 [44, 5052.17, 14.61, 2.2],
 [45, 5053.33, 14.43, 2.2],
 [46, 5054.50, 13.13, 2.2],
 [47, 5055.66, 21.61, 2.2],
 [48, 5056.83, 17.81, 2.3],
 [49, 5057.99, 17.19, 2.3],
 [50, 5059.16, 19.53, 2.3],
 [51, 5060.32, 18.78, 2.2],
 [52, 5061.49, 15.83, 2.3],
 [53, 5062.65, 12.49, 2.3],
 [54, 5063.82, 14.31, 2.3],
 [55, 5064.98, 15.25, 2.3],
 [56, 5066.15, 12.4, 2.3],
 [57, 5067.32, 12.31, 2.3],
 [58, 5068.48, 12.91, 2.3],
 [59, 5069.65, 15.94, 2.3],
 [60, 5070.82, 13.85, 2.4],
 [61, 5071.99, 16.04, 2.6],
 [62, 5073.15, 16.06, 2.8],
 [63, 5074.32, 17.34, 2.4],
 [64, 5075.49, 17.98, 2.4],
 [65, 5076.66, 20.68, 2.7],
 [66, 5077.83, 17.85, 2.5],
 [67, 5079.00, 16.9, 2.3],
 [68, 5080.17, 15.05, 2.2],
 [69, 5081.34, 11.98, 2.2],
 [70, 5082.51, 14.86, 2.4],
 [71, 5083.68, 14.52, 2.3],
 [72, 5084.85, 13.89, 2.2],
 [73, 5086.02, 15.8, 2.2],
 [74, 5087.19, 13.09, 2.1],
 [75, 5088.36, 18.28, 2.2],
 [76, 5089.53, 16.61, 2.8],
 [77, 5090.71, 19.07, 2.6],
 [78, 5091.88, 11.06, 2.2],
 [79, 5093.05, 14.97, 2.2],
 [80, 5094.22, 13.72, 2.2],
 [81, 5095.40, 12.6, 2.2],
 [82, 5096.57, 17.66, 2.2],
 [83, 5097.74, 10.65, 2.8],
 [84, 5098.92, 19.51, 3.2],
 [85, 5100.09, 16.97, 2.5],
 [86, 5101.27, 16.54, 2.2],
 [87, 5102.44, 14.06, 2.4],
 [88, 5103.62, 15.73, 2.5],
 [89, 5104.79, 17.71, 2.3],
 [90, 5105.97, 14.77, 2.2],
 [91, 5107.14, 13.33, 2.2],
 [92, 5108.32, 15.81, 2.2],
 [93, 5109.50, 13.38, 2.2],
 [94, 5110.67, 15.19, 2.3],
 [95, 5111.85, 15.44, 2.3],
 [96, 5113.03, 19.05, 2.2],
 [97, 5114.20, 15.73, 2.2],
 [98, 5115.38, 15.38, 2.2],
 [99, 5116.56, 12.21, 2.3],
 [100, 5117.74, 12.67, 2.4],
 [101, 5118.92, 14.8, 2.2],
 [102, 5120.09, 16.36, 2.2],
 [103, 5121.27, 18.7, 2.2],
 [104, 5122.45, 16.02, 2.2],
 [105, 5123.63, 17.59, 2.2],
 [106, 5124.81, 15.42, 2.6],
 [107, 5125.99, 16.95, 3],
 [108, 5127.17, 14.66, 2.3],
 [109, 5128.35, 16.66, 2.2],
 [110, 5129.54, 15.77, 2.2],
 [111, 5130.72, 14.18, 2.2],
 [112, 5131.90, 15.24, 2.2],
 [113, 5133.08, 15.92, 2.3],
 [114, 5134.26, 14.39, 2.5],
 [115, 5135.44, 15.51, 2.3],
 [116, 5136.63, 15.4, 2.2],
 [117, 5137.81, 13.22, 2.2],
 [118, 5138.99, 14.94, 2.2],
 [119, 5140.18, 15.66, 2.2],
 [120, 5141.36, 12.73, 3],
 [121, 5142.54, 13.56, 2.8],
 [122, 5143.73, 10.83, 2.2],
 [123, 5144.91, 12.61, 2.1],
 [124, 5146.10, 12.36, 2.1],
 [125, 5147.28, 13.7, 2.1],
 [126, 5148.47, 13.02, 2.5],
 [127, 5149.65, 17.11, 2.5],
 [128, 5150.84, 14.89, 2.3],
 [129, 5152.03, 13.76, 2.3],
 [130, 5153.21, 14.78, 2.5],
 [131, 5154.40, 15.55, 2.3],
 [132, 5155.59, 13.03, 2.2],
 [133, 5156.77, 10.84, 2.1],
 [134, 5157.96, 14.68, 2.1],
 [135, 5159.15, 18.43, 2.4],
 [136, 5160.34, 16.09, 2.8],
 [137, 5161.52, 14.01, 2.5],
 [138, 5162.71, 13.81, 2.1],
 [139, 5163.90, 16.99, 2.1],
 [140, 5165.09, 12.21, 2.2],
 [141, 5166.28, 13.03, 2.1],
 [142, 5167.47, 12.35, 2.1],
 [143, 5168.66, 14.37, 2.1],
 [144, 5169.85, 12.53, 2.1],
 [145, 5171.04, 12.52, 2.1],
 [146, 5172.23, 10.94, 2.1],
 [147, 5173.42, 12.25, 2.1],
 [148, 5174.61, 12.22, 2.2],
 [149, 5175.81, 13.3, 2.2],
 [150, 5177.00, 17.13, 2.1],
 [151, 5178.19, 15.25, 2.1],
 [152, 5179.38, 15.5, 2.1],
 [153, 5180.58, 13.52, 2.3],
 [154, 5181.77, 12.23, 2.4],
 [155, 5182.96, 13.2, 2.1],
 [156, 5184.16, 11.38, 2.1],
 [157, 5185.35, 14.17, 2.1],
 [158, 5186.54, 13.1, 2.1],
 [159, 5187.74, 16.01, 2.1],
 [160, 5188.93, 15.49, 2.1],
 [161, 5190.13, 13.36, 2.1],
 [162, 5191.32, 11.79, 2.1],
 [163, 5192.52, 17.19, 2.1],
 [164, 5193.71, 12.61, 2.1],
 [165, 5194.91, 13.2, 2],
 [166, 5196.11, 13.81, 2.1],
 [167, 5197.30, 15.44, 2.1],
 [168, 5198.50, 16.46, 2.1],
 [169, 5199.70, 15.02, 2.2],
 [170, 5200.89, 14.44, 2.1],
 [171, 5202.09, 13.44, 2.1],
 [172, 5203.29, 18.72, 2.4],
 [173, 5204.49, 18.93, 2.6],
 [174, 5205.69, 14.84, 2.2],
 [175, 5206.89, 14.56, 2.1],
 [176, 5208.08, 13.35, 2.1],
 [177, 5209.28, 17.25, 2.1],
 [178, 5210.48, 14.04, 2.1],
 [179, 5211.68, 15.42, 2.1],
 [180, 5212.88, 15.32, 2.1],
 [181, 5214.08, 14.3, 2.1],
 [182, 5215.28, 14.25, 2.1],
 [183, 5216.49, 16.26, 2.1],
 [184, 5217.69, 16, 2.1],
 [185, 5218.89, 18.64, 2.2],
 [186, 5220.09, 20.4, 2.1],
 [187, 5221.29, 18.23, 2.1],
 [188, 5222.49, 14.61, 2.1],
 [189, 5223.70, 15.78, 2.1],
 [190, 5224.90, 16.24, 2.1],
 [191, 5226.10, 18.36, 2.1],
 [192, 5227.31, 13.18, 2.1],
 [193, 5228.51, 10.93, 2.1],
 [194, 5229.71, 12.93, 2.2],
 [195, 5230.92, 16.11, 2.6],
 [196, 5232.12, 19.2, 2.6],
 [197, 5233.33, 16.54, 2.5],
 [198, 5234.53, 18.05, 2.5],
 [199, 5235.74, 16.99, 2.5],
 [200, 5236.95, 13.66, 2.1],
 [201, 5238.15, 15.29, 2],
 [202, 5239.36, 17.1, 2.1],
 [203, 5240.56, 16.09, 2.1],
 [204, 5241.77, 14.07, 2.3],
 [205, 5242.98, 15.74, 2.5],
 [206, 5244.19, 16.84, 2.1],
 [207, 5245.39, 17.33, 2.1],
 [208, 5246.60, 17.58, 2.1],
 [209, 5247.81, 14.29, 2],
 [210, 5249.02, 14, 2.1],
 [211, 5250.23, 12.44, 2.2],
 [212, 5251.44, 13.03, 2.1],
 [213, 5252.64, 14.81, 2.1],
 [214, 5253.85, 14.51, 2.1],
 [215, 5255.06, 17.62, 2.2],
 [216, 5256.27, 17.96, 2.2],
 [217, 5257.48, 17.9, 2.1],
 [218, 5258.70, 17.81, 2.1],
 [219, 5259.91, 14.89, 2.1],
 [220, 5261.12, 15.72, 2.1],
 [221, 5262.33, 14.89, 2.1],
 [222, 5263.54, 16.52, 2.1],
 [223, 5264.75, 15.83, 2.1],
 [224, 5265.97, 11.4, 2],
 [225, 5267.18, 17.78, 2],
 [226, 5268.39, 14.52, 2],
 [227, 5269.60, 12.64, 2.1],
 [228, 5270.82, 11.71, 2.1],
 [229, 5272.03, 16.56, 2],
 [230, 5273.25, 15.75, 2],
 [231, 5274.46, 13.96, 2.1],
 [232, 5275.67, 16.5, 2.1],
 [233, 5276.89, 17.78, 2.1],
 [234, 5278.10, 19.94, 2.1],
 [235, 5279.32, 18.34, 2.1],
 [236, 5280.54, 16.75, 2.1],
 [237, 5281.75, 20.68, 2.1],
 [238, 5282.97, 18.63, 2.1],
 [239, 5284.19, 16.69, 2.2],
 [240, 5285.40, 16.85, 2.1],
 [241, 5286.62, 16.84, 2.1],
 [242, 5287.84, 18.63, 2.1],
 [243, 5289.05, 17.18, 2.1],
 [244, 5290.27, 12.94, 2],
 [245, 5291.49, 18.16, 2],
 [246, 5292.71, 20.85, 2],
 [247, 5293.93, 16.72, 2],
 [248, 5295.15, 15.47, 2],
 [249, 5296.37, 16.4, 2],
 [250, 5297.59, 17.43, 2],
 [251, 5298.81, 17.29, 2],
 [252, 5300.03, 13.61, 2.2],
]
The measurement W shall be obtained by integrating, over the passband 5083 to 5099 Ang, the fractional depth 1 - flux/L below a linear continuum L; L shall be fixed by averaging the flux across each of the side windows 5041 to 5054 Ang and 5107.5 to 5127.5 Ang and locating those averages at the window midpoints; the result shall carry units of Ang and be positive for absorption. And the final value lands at 0.4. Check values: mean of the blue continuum 15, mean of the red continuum 15.6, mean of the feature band 15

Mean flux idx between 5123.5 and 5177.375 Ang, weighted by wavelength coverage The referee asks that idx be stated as 14.2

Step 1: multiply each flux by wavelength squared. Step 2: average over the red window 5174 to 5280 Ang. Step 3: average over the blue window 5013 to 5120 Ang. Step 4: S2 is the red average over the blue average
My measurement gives 1.1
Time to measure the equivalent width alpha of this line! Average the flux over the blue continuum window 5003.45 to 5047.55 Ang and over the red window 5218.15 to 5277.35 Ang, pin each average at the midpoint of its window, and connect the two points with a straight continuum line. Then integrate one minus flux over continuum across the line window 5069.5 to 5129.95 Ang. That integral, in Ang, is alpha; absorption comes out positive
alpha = -0.9 Ang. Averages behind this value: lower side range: 15.2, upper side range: 15.7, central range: 15.6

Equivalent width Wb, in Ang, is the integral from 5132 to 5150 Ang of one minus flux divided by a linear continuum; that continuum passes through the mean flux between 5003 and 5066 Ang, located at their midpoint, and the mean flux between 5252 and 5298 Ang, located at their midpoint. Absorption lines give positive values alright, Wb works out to 2.1 Ang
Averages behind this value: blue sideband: 15.5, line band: 14.1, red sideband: 16.5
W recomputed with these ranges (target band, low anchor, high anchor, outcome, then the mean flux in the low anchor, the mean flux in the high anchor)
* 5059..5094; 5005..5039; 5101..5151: -0.60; 15.4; 15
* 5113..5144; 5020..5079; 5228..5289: 1.21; 15.6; 16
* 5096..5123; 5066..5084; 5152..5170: -1.02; 15.5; 14.2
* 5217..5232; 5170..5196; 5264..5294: -1.20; 13.6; 16.5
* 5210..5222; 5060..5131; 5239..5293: -0.27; 15.4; 16.1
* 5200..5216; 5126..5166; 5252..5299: 0.13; 14.5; 16.5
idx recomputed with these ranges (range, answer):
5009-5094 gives 15.3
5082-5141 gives 15.3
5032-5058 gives 15.3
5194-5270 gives 15.6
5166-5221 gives 14.6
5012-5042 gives 15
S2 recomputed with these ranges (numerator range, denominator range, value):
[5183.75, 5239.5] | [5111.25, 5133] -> 1.01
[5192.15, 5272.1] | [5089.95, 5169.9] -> 1.09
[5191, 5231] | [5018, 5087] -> 1.06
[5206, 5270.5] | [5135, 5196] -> 1.16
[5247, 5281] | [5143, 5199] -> 1.16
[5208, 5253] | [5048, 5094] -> 1.06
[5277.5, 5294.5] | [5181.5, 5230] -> 1.22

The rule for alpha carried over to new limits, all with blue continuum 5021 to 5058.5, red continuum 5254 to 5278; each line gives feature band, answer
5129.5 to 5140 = 0.4 Ang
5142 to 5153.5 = 1.5 Ang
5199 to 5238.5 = -0.3 Ang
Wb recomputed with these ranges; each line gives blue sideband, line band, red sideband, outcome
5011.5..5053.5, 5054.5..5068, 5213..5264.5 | -0.8 Ang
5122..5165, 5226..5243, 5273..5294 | 1.0 Ang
